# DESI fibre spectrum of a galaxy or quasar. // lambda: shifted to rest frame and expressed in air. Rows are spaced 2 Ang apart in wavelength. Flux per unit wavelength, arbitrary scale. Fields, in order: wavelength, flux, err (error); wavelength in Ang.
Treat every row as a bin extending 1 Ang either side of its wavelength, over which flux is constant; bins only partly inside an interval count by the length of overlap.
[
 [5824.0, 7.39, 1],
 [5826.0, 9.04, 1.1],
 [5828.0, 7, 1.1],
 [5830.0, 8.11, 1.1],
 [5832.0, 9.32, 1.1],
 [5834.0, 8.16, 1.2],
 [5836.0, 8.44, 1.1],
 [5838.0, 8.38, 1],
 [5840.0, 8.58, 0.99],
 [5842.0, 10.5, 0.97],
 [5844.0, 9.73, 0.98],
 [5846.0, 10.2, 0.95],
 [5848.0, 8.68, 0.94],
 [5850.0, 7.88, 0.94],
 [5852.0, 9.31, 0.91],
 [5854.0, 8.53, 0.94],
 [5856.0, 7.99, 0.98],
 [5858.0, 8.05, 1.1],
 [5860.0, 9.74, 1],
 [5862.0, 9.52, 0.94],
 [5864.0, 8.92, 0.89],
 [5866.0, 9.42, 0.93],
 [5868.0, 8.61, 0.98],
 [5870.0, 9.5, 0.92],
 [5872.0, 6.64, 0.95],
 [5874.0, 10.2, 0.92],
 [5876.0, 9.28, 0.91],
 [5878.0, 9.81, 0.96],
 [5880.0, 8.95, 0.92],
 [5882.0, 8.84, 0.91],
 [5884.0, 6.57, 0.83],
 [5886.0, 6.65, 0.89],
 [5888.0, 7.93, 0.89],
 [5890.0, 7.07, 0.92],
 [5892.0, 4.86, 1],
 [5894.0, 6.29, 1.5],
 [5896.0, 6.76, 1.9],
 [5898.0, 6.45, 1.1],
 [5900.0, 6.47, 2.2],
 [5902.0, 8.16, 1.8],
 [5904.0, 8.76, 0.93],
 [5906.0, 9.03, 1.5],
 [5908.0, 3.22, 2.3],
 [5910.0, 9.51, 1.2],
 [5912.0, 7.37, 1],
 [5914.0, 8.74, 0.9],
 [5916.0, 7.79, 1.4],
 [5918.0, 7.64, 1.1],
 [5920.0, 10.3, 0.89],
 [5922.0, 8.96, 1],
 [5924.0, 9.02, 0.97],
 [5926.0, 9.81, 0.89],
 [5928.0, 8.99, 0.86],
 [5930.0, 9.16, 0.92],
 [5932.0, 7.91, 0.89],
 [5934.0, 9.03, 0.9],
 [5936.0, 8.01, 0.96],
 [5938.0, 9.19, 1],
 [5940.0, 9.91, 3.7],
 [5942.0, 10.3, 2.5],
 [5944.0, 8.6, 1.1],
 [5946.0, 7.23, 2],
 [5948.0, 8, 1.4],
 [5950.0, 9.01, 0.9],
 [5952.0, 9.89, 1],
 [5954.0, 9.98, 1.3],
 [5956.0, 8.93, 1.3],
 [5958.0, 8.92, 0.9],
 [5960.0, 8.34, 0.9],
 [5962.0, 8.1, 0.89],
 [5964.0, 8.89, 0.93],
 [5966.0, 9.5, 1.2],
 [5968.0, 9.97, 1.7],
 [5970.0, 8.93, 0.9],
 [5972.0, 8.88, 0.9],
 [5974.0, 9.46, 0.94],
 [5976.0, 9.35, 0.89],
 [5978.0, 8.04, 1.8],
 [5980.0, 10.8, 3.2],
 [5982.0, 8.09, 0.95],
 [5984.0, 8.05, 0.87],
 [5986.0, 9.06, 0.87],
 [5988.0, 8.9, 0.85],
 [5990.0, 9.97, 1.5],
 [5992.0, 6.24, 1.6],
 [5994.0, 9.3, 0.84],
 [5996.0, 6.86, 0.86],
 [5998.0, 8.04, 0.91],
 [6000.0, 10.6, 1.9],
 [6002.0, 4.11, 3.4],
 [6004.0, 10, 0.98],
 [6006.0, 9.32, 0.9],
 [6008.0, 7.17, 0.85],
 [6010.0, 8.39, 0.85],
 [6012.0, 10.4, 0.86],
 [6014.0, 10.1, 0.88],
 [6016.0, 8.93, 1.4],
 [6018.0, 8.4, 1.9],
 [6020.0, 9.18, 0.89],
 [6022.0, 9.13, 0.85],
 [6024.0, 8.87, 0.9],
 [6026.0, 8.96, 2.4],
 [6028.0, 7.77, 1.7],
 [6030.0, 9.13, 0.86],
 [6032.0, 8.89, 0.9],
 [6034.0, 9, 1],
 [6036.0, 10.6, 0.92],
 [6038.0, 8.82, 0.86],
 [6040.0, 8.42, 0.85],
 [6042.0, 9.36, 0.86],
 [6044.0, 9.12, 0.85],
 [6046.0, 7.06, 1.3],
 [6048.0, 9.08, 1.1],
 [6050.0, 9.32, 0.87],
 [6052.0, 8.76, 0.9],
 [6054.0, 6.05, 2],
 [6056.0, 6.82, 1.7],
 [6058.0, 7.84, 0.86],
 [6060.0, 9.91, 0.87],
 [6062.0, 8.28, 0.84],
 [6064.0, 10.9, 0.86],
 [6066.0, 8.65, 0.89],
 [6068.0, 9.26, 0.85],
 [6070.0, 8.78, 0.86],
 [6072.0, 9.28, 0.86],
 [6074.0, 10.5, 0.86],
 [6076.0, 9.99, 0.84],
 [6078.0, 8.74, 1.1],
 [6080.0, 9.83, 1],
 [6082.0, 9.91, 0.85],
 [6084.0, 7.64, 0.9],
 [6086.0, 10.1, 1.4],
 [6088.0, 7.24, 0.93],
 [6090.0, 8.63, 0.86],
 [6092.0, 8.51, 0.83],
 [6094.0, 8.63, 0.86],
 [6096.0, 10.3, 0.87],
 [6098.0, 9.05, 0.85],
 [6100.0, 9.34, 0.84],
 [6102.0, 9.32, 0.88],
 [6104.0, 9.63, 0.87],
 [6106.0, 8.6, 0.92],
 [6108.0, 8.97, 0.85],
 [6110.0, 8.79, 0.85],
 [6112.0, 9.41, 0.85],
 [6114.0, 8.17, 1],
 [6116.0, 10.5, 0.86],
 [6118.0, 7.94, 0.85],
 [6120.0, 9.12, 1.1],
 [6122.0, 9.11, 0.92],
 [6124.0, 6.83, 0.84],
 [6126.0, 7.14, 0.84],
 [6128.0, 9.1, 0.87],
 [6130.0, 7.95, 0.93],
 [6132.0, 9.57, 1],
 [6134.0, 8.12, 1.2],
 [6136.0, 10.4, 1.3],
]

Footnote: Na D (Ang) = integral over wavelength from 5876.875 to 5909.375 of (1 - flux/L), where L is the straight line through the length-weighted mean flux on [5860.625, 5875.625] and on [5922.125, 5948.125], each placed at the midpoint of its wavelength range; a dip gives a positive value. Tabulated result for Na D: 6.1 Ang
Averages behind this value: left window 9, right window 8.89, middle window 7.27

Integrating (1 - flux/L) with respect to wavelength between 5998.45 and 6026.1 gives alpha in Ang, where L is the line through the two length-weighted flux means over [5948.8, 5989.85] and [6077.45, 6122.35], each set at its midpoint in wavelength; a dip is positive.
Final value 0.76 Ang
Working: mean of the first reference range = 9.07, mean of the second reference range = 9.02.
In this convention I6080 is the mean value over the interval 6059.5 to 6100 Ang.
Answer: 9.2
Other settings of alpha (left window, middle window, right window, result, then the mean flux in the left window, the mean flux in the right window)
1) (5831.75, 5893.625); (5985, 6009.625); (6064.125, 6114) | 1.7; 8.56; 9.14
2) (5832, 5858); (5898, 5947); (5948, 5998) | 2.4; 8.85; 8.86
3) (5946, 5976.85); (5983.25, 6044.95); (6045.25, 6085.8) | 1.3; 9.02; 8.87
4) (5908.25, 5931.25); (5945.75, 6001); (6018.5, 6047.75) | -0.6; 8.65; 8.88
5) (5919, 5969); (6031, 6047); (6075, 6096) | 0.2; 9.04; 8.99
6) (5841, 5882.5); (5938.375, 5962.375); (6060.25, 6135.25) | 0.2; 9.06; 8.98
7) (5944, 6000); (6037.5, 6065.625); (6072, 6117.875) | 1.5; 8.8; 9.15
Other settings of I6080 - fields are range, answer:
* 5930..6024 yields 8.82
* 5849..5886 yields 8.71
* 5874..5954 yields 8.24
